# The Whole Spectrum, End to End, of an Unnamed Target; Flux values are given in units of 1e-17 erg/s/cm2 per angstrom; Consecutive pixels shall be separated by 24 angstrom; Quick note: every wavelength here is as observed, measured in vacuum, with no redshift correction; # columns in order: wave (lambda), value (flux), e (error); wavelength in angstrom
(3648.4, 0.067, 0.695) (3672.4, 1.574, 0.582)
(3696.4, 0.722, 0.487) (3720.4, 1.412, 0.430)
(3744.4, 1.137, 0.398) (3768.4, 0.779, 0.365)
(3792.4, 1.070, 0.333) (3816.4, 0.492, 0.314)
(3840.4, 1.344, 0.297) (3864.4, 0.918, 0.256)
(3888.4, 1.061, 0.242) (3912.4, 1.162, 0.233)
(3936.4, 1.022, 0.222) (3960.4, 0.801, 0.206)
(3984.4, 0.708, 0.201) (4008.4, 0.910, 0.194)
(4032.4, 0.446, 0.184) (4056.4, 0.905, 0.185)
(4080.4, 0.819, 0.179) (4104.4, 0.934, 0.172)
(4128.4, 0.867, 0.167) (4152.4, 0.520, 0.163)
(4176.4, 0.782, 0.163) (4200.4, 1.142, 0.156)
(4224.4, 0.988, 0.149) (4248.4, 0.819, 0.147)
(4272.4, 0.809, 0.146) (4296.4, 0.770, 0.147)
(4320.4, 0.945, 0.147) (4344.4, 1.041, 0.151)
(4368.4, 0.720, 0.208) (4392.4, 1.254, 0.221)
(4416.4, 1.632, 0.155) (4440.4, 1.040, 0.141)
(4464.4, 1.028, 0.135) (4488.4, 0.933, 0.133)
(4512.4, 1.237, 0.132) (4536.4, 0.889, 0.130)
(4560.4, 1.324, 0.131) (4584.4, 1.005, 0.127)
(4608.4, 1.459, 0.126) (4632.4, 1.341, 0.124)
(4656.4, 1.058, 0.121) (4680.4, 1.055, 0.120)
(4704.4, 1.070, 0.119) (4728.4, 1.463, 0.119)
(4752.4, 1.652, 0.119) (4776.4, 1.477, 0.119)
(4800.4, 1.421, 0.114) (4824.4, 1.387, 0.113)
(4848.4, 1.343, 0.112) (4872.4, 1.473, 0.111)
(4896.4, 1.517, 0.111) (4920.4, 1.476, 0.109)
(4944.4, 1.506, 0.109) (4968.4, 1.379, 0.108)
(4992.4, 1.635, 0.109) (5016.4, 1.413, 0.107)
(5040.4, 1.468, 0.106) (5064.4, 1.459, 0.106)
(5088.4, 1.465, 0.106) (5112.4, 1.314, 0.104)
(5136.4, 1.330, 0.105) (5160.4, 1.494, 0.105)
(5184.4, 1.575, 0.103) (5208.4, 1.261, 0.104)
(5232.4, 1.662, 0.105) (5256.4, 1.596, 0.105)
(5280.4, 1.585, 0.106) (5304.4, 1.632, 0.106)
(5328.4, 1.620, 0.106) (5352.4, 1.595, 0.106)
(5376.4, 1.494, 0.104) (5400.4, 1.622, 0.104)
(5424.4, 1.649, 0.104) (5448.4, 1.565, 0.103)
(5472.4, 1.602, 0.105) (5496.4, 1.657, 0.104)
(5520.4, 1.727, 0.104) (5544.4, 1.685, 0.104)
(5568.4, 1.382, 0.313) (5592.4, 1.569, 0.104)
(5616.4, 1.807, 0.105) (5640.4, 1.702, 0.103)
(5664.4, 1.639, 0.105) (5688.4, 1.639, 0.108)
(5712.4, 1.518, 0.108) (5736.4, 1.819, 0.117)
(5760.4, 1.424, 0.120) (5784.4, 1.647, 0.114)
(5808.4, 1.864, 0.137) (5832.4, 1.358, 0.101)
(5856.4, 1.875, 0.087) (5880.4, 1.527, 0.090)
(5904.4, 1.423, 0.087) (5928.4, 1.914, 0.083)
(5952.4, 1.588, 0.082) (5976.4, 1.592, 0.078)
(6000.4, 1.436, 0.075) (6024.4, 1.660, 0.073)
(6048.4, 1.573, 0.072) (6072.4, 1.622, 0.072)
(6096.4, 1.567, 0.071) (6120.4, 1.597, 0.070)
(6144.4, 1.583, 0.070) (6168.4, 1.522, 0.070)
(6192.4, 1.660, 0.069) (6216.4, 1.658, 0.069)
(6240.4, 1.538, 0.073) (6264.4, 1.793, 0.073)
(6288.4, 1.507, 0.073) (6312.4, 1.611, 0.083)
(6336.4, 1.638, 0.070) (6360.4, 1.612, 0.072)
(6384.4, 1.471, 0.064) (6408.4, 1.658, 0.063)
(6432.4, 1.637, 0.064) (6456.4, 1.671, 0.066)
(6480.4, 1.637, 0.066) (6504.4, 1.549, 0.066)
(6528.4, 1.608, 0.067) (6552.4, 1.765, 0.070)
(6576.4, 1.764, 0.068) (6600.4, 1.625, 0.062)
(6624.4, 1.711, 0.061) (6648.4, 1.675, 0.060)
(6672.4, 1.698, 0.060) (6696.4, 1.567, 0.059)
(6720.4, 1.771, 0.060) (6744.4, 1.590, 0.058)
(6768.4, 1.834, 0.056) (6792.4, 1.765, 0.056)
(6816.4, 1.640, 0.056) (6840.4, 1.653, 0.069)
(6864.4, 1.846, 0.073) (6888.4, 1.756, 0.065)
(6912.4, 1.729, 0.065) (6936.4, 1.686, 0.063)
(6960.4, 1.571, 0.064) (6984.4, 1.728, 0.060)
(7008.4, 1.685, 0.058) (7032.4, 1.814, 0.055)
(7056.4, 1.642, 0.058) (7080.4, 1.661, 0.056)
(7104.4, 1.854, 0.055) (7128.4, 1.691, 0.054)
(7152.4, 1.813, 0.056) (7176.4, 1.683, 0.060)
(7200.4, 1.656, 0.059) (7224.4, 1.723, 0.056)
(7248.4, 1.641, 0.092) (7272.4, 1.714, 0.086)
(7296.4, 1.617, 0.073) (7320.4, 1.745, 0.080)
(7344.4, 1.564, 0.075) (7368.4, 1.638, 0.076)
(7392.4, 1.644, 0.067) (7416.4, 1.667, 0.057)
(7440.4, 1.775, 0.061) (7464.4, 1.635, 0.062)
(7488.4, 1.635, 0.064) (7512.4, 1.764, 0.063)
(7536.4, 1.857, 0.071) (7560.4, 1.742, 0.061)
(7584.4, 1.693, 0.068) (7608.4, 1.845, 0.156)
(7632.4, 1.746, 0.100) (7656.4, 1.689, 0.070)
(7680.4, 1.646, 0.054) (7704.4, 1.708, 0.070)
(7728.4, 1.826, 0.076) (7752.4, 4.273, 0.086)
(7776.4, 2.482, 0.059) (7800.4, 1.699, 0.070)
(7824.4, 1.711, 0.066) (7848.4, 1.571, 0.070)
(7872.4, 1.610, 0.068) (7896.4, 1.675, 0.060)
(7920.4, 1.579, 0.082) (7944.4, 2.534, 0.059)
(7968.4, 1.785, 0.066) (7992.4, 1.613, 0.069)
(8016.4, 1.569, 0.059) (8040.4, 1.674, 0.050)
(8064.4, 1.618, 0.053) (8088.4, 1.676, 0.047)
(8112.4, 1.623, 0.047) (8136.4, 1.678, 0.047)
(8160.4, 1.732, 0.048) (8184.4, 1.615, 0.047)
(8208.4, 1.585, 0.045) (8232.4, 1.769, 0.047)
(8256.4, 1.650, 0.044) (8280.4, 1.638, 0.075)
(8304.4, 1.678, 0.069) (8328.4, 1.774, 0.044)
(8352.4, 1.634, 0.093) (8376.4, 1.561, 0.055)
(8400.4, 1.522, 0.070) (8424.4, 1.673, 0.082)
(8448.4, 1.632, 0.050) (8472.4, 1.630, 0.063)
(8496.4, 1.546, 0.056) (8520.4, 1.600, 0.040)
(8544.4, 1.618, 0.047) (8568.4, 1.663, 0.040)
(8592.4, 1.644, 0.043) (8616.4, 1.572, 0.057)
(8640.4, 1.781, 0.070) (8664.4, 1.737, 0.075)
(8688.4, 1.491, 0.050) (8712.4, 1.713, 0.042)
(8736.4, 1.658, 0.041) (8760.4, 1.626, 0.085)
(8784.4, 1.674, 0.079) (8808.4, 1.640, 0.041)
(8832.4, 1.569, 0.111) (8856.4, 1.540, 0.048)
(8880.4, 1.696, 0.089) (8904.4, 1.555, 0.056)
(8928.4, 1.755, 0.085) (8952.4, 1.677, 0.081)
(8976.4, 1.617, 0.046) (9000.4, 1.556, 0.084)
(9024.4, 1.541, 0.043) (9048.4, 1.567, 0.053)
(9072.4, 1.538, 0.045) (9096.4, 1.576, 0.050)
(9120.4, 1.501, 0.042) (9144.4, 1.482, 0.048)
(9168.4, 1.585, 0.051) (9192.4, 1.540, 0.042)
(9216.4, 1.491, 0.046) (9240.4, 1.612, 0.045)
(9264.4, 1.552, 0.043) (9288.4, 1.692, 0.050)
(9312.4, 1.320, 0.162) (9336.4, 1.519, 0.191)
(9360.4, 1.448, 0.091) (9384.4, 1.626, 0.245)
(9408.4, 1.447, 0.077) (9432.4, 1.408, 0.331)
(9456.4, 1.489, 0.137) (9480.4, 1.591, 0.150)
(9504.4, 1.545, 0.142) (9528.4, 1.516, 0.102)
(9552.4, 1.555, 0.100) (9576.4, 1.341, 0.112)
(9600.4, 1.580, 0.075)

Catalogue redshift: 0.18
